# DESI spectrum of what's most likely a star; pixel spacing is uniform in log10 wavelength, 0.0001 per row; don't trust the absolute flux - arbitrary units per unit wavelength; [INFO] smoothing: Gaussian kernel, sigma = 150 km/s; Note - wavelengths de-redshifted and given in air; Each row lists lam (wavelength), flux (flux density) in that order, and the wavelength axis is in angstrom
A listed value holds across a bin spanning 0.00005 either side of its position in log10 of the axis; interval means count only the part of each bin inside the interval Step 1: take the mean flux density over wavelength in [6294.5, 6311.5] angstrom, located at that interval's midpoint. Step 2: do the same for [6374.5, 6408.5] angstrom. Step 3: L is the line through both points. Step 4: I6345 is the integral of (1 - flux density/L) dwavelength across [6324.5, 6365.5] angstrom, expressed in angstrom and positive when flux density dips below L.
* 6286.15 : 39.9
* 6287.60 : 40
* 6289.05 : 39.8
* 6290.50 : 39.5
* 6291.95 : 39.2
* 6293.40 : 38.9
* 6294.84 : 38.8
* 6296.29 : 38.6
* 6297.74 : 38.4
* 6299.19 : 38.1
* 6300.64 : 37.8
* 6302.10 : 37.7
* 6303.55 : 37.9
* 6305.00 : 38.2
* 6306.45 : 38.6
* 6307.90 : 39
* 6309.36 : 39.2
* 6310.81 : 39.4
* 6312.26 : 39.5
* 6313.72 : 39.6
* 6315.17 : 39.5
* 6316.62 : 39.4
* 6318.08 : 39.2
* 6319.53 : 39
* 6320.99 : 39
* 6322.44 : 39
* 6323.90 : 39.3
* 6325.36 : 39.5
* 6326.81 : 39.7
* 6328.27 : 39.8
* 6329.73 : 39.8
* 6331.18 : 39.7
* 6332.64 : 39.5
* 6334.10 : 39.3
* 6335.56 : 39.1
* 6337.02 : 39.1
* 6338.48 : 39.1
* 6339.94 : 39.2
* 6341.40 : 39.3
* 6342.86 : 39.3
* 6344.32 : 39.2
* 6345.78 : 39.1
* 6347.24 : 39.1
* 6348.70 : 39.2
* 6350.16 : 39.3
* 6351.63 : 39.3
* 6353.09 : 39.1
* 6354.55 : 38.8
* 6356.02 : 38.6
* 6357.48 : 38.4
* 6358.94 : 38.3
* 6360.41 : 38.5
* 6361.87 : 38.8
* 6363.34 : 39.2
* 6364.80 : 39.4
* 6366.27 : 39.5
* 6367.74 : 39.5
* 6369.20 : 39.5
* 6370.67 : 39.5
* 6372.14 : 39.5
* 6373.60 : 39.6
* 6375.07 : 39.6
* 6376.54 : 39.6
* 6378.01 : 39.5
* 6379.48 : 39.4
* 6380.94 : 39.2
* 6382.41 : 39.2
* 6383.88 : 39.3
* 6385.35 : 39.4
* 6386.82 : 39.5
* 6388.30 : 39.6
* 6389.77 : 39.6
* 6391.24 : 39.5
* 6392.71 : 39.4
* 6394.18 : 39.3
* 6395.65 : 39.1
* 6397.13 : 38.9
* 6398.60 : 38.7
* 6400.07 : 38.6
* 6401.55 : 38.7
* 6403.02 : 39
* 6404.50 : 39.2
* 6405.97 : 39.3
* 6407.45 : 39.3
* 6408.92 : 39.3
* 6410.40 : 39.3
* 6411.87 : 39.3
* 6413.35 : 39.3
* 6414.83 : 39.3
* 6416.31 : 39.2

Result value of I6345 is -0.4 angstrom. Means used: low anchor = 38.5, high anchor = 39.3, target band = 39.2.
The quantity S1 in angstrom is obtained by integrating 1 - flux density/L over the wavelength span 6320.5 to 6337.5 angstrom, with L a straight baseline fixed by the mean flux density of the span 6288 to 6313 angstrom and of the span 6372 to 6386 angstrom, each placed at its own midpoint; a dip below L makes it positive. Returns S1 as -0.2 angstrom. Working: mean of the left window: 38.7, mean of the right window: 39.5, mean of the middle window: 39.4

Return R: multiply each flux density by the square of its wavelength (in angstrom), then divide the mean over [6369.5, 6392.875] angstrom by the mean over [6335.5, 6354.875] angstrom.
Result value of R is 1.0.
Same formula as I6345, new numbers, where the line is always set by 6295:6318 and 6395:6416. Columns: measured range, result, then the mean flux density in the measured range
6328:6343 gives -0.2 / 39.4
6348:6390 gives -0.3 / 39.2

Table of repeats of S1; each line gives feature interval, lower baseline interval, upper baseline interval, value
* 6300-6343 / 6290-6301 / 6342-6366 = -0.3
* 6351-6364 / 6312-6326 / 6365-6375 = 0.2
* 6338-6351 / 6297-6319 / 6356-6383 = -0.1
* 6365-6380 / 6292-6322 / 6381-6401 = -0.1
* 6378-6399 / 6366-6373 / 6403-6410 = 0.0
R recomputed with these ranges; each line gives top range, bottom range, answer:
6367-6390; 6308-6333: 1.02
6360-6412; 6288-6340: 1.03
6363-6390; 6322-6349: 1.02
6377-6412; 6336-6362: 1.02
